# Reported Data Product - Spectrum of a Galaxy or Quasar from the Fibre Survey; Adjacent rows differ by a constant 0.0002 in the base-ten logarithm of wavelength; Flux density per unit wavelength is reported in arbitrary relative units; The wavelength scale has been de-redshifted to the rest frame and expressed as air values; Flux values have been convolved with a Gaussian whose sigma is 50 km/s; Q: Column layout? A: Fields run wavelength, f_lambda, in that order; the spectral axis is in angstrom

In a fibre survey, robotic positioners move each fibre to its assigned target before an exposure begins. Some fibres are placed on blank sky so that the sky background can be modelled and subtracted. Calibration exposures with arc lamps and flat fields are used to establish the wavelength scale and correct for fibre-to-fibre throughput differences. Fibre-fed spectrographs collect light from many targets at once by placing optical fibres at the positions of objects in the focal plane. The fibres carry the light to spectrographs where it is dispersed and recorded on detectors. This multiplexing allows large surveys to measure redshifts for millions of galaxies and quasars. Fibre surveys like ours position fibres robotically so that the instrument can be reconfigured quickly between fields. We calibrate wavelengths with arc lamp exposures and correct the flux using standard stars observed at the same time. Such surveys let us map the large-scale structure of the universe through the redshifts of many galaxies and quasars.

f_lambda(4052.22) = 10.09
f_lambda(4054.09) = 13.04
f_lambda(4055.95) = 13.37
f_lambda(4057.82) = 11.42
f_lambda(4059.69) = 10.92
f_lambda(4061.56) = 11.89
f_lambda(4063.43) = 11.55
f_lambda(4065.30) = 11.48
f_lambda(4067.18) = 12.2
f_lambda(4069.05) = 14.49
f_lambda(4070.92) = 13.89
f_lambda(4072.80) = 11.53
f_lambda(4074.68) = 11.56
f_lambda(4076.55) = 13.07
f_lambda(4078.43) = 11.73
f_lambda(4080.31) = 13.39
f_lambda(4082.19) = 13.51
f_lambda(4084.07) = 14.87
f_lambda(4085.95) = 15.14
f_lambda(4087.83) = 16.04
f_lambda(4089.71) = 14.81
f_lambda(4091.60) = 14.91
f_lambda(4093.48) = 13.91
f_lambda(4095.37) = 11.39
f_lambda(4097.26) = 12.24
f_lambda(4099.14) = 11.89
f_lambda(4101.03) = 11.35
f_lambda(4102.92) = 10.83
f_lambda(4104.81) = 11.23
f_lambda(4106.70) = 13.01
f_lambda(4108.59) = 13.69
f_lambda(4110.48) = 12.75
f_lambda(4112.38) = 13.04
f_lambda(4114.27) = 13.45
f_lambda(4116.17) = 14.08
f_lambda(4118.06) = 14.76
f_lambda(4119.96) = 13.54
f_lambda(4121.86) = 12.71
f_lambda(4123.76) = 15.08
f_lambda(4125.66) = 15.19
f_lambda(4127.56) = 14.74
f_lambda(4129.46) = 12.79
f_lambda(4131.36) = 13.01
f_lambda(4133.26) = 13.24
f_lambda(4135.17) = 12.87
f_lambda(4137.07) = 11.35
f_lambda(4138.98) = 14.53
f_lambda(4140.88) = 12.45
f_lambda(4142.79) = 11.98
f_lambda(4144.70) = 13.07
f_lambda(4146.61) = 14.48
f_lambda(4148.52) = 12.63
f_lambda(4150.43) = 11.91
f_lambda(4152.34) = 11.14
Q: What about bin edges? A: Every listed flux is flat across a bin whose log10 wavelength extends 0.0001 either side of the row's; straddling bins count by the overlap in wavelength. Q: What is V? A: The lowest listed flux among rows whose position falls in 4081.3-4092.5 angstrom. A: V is 13.51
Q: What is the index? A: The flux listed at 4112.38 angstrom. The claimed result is 13.04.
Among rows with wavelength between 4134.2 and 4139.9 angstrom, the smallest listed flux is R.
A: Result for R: 11.35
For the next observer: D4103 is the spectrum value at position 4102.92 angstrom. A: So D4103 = 10.83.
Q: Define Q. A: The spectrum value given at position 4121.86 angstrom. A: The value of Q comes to 12.71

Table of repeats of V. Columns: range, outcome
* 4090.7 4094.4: 13.91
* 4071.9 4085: 11.53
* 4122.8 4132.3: 12.79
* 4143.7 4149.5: 12.63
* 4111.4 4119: 13.04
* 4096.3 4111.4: 10.83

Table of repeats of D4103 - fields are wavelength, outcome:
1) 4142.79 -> 11.98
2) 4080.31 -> 13.39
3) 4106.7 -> 13.01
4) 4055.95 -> 13.37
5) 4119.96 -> 13.54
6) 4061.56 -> 11.89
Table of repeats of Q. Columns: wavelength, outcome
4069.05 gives 14.49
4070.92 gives 13.89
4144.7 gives 13.07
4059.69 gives 10.92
